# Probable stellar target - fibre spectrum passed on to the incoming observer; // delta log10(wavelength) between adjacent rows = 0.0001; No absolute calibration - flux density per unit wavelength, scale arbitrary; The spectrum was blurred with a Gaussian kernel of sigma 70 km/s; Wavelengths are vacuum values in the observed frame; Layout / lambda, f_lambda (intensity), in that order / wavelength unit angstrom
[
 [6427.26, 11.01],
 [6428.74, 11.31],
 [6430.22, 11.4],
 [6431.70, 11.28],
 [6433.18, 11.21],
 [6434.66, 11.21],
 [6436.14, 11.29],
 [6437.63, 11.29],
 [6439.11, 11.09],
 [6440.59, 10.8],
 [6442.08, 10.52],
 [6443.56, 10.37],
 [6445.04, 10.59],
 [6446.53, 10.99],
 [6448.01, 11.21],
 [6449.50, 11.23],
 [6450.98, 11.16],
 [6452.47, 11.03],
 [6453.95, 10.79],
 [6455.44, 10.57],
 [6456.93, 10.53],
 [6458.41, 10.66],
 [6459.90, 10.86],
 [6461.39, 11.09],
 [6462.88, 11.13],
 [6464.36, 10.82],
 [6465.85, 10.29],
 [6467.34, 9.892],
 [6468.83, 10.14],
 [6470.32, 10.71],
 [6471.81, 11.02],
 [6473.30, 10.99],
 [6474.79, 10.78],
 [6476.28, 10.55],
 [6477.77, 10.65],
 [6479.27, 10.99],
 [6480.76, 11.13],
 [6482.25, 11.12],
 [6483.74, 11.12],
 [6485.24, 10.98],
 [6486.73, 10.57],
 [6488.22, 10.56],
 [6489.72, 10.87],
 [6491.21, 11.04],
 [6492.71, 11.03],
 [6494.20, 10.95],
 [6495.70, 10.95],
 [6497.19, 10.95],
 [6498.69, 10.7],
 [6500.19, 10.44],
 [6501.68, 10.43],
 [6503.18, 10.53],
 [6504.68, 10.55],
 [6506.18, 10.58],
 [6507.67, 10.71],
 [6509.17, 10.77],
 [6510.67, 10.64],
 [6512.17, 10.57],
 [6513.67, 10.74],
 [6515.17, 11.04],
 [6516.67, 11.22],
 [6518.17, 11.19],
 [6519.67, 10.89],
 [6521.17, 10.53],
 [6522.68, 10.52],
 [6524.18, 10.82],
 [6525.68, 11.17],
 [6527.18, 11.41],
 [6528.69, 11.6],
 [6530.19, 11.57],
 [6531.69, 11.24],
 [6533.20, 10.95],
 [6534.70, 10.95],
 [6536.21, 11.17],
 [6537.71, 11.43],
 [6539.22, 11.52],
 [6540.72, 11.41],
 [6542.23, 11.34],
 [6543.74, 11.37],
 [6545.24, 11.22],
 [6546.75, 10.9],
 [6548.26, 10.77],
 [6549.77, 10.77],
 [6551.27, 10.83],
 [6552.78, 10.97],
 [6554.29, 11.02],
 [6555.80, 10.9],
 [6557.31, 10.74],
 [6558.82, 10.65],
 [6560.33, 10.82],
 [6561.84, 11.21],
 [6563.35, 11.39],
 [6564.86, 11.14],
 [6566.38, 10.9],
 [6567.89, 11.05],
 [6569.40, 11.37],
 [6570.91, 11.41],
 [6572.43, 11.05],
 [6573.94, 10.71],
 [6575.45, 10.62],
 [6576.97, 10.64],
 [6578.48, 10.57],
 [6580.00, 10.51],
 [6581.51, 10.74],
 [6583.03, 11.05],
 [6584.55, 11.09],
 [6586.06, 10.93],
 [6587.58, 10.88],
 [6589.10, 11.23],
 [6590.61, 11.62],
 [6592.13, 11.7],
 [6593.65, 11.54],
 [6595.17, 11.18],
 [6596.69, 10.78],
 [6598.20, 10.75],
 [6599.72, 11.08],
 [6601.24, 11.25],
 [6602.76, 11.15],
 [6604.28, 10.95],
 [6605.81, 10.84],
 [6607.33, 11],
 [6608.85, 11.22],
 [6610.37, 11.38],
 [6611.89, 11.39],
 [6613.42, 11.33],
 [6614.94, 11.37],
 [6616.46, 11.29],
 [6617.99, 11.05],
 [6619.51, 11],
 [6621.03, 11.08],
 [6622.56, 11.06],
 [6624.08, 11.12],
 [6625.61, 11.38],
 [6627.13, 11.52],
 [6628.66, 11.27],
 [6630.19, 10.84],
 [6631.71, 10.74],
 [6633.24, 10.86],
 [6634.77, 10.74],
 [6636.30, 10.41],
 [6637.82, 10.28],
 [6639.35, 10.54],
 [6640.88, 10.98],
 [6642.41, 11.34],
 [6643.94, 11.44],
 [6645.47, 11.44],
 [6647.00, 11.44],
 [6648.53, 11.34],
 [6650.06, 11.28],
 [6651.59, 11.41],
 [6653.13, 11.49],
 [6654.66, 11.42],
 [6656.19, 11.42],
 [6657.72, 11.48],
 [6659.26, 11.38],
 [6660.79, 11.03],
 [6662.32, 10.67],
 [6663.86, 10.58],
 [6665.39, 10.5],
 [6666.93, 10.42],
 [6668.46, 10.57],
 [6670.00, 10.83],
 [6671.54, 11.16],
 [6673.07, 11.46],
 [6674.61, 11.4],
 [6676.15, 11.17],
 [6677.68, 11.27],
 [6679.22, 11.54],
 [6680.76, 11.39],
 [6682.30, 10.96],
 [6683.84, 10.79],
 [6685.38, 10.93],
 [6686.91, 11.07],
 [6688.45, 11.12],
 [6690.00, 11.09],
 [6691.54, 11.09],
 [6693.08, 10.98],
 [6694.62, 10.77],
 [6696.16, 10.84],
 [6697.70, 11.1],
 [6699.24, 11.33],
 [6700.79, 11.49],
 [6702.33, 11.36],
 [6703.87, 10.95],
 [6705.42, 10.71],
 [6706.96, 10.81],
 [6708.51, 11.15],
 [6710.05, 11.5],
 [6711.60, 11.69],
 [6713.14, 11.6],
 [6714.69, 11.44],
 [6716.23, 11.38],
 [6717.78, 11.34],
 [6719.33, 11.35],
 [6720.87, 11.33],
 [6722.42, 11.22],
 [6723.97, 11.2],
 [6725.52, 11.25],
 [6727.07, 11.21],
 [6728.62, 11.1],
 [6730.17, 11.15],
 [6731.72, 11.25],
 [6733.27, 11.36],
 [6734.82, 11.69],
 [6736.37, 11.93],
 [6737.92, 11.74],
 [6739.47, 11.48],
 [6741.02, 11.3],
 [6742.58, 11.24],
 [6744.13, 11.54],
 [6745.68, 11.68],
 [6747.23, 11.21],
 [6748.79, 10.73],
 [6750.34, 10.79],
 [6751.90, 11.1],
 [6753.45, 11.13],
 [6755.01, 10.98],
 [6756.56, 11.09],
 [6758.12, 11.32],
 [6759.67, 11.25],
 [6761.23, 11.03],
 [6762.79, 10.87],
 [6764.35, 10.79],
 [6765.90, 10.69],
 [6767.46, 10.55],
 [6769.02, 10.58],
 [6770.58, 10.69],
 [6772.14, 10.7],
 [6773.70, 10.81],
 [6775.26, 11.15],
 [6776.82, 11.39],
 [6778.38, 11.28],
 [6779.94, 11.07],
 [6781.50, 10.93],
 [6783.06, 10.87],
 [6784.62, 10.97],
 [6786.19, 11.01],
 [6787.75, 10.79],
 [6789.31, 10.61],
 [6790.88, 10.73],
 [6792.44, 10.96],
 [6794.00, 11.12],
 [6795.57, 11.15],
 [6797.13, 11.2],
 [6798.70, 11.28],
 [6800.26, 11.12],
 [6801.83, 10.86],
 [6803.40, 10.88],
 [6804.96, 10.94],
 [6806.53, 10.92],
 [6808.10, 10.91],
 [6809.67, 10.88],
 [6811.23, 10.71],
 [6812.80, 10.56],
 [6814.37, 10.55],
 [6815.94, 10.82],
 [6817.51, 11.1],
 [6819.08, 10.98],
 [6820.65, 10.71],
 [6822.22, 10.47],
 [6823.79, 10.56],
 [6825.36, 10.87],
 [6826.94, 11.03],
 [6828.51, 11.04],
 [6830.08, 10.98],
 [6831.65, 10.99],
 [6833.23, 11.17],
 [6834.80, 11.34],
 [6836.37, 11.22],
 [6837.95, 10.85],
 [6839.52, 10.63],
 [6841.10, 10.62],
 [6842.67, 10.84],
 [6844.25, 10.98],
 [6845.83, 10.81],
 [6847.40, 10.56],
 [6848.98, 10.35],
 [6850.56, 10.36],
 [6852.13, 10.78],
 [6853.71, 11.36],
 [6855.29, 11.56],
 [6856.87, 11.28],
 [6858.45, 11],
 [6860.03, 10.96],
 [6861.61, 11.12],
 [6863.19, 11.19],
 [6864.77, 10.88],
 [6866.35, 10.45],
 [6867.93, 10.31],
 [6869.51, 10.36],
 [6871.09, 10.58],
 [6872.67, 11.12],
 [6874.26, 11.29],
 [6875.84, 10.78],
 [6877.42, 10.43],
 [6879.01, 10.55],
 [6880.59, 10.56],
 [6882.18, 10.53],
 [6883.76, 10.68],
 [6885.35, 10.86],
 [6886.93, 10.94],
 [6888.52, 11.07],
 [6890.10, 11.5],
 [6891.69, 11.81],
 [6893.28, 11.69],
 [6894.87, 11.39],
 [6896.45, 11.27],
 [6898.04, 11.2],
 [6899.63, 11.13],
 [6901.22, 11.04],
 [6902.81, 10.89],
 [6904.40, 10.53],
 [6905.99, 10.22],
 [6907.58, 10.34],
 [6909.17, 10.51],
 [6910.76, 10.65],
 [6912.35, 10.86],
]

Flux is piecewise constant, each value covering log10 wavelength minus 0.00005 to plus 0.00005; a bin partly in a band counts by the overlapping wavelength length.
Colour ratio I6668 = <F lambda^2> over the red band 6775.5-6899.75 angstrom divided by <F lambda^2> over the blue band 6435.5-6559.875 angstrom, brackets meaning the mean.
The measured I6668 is 1.11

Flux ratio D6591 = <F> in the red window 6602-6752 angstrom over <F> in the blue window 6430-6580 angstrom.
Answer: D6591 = 1.02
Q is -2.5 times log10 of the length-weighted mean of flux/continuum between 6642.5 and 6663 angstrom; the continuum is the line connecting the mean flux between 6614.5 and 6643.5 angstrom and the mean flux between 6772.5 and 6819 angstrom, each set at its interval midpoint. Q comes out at -0.03 mag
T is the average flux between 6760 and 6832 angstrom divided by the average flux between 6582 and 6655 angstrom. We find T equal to 1.0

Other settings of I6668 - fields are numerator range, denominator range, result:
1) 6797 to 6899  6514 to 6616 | 1.07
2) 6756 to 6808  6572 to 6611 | 1.05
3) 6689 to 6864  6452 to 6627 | 1.08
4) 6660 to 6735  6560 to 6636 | 1.04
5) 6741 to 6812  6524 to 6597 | 1.06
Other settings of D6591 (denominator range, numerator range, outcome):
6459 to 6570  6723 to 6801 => 1.02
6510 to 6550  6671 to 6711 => 1.01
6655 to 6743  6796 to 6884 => 0.97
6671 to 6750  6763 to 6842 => 0.97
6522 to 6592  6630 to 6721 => 1.00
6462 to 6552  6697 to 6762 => 1.03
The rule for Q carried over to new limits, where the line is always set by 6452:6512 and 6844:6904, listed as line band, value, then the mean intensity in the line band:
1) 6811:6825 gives 0.019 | 10.7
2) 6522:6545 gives -0.046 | 11.2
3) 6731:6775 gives -0.024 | 11.1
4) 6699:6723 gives -0.042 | 11.3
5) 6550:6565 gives -0.017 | 11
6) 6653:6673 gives -0.016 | 11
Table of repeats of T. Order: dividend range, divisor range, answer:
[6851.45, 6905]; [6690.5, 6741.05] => 0.97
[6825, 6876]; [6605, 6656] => 0.98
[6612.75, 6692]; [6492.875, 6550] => 1.01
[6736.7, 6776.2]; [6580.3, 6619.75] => 0.99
